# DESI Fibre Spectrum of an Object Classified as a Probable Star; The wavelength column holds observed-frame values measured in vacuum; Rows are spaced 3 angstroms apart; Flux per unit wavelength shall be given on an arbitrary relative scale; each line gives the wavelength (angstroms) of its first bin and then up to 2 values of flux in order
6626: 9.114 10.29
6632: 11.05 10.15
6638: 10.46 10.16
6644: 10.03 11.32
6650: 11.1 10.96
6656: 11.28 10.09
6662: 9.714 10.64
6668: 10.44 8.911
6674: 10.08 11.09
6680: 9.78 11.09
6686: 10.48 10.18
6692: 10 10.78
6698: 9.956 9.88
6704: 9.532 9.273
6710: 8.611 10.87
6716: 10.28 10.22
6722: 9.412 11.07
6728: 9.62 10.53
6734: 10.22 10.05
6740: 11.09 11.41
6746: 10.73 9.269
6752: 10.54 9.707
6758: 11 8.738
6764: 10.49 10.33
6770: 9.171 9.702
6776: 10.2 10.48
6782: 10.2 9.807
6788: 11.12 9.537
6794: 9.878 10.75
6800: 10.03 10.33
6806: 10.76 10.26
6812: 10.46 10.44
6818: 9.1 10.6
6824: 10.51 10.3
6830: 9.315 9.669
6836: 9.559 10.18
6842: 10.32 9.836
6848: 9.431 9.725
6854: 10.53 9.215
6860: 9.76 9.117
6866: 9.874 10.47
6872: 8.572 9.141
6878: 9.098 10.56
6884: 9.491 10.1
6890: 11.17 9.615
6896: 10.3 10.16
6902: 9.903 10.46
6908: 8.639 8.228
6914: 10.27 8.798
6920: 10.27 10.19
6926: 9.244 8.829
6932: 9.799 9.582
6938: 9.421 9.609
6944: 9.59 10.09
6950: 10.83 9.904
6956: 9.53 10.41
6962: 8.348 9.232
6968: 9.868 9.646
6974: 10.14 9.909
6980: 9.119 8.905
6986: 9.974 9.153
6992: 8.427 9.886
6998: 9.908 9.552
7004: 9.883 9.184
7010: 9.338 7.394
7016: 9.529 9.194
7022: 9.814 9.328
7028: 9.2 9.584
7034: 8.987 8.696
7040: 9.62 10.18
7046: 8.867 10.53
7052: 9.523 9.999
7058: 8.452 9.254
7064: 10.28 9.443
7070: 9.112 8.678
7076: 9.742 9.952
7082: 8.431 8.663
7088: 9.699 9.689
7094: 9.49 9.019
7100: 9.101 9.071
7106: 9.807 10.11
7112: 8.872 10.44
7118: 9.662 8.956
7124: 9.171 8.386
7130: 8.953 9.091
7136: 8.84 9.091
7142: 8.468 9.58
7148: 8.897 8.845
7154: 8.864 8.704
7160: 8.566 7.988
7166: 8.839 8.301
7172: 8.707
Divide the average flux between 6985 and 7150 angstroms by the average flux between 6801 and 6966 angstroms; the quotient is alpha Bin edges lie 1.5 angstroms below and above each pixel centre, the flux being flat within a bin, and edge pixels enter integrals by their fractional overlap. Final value 0.95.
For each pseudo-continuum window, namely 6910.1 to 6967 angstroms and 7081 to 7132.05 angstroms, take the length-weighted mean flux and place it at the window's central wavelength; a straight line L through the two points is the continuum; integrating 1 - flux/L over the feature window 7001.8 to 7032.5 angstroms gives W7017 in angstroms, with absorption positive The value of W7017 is 0.6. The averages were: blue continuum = 9.6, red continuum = 9.27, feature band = 9.25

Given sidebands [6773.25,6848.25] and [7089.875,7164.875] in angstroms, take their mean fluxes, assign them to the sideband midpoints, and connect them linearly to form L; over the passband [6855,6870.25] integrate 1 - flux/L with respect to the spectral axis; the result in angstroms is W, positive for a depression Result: 0.4 angstroms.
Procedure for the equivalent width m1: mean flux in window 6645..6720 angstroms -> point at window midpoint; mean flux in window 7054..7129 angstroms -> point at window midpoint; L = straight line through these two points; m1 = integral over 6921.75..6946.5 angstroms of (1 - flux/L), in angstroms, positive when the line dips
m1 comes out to 0.4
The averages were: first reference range 10.3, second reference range 9.33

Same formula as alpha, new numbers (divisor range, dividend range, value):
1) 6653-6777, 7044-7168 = 0.90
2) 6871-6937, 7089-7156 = 0.95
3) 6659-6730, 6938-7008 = 0.95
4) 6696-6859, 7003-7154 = 0.92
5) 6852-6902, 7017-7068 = 0.96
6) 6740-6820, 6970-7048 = 0.92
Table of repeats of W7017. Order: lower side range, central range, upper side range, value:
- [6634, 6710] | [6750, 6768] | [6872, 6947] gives -0.1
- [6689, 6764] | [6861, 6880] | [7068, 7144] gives 0.7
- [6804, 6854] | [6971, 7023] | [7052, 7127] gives 1.3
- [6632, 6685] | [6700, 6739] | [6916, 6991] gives 1.1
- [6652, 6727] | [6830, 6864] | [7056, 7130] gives 0.3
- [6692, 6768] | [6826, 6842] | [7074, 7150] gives 0.1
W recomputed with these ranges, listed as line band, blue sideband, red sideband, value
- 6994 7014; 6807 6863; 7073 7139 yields 0.4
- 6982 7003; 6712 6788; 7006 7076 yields 0.1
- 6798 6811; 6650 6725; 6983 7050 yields -0.6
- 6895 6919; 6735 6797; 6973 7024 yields 0.2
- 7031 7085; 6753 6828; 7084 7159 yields -0.1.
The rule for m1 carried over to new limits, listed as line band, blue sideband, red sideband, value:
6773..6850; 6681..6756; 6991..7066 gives -1.2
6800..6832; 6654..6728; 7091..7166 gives -1.1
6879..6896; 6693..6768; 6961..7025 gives -0.9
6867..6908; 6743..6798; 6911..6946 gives -0.8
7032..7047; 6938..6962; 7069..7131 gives 0.4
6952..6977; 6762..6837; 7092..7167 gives -0.1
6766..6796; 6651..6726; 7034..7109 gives -0.2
